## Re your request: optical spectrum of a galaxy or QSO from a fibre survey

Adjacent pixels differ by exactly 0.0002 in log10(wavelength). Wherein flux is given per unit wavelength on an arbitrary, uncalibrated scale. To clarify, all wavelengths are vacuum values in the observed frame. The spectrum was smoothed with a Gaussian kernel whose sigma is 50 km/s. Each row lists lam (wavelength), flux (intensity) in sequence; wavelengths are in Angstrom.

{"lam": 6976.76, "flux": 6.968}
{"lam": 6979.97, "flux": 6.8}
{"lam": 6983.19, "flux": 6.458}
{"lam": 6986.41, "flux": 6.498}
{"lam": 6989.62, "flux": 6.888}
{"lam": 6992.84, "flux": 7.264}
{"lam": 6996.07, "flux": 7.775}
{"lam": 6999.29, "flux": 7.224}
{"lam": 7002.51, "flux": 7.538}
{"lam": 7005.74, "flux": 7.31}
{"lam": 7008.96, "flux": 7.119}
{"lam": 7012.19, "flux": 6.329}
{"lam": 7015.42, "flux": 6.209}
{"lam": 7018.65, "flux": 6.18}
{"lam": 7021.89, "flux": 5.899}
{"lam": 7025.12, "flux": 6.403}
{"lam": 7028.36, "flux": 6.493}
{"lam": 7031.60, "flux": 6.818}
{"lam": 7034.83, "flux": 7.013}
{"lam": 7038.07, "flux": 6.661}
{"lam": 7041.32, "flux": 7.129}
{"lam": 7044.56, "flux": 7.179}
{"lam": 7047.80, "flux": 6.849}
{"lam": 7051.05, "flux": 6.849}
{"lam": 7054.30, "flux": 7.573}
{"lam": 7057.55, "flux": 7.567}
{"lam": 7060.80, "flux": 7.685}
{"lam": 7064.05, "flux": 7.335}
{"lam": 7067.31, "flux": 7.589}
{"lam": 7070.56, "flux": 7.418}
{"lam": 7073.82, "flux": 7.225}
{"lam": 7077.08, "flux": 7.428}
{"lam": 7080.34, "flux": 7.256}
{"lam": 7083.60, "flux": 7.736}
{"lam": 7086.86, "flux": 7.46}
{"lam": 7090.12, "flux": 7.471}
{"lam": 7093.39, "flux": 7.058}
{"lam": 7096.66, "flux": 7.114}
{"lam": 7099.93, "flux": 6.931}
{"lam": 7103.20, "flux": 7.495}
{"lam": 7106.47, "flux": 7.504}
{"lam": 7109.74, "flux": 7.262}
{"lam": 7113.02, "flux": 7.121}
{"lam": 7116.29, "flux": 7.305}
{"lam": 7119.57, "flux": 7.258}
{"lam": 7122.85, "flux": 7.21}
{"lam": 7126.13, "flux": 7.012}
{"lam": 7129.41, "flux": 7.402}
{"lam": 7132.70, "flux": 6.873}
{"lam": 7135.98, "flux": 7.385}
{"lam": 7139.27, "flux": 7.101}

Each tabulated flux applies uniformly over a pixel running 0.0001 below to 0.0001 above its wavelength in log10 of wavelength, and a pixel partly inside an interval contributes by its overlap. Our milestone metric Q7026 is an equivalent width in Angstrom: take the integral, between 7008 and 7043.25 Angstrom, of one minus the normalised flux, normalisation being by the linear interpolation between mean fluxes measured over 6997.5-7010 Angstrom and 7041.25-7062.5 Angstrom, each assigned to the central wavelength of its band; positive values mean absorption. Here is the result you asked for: 3.5 Angstrom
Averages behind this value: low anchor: 7.32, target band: 6.56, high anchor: 7.27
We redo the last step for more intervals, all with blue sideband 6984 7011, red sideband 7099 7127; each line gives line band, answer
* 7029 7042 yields 0.61 Angstrom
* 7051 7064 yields -0.48 Angstrom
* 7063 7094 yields -0.80 Angstrom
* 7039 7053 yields 0.40 Angstrom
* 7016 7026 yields 1.44 Angstrom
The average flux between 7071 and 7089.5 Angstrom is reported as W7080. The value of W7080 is 7.43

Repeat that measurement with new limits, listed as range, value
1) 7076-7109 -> 7.34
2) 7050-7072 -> 7.45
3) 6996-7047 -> 6.8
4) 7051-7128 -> 7.34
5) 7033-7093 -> 7.3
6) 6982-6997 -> 6.95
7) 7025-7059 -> 6.98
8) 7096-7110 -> 7.27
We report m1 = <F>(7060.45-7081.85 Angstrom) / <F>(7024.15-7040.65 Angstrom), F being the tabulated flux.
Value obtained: 1.10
